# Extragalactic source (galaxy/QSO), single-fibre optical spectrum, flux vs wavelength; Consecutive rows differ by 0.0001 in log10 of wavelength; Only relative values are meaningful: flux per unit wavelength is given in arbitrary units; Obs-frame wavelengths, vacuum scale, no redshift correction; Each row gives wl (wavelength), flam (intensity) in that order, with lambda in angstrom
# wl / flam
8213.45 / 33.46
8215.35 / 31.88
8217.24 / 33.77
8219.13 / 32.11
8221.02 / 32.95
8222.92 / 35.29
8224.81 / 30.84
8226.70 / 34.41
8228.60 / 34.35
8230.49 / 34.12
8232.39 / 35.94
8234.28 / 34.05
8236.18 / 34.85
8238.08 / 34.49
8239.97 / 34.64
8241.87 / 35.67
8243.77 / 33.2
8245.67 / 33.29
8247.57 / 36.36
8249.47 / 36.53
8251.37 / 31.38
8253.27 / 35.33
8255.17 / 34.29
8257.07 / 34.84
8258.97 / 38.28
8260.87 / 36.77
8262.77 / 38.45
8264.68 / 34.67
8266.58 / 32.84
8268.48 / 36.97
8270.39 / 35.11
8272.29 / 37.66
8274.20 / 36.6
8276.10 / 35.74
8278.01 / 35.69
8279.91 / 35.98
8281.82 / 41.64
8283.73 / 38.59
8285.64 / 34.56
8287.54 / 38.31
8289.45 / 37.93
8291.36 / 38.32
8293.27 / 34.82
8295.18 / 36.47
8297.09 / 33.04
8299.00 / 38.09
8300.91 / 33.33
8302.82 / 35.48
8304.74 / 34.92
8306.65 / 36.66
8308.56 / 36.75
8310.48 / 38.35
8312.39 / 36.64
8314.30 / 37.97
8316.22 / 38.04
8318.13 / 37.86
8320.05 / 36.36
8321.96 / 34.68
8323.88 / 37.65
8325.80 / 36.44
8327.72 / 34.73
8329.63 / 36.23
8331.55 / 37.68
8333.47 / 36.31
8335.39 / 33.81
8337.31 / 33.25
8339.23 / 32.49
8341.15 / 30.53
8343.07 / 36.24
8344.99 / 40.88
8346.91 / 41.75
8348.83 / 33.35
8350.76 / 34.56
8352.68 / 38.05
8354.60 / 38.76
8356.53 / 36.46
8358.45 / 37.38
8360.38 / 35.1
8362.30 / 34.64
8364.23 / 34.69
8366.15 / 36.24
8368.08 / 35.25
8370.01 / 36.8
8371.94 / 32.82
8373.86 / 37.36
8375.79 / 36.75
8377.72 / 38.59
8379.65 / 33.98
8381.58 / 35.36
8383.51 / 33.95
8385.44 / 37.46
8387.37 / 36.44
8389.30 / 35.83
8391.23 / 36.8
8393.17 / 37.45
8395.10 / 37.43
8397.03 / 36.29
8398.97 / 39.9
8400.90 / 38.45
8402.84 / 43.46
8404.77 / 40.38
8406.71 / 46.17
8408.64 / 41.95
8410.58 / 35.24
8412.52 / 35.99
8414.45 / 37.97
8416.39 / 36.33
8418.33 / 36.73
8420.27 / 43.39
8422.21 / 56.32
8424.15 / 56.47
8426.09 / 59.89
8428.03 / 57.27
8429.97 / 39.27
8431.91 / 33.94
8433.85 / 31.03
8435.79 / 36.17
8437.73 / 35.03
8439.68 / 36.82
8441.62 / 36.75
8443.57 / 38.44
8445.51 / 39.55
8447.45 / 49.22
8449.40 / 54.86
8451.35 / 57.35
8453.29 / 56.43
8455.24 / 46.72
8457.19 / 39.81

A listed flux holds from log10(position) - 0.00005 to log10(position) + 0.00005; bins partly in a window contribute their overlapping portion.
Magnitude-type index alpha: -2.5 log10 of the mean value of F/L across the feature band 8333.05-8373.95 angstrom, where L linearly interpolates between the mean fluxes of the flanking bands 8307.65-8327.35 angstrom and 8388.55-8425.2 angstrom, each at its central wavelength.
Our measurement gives 0.08 mag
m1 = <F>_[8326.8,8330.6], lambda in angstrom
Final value 35.5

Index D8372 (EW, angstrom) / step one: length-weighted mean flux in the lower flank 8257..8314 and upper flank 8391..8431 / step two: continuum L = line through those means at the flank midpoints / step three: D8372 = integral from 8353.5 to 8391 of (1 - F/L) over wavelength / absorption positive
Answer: 4.33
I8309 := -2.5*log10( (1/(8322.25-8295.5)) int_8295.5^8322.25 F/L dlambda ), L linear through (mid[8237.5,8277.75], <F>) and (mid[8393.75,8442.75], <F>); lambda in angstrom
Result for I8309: 0.03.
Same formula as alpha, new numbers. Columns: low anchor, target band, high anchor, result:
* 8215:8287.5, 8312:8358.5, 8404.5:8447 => 0.056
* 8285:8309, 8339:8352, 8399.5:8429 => 0.103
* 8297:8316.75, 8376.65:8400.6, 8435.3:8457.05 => 0.122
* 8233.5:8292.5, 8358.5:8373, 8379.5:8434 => 0.118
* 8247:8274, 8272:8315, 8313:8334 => -0.012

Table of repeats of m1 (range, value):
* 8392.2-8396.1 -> 37.5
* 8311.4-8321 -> 37.4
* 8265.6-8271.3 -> 35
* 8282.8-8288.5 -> 37.2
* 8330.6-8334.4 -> 37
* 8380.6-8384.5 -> 34.7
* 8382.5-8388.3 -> 36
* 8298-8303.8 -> 35.6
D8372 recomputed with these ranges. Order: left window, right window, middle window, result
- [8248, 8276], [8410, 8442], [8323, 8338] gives 0.93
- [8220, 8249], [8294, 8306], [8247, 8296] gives -2.06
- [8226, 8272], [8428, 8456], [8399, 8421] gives 0.99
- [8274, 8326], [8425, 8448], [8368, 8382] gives 1.13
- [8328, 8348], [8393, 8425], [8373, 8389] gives 1.18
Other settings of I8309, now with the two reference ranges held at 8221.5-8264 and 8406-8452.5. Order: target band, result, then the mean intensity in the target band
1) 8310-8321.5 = 0.019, 37.4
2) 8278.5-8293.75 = -0.023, 37.6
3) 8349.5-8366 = 0.107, 36.2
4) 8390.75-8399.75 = 0.110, 37.5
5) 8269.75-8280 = 0.002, 36.2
